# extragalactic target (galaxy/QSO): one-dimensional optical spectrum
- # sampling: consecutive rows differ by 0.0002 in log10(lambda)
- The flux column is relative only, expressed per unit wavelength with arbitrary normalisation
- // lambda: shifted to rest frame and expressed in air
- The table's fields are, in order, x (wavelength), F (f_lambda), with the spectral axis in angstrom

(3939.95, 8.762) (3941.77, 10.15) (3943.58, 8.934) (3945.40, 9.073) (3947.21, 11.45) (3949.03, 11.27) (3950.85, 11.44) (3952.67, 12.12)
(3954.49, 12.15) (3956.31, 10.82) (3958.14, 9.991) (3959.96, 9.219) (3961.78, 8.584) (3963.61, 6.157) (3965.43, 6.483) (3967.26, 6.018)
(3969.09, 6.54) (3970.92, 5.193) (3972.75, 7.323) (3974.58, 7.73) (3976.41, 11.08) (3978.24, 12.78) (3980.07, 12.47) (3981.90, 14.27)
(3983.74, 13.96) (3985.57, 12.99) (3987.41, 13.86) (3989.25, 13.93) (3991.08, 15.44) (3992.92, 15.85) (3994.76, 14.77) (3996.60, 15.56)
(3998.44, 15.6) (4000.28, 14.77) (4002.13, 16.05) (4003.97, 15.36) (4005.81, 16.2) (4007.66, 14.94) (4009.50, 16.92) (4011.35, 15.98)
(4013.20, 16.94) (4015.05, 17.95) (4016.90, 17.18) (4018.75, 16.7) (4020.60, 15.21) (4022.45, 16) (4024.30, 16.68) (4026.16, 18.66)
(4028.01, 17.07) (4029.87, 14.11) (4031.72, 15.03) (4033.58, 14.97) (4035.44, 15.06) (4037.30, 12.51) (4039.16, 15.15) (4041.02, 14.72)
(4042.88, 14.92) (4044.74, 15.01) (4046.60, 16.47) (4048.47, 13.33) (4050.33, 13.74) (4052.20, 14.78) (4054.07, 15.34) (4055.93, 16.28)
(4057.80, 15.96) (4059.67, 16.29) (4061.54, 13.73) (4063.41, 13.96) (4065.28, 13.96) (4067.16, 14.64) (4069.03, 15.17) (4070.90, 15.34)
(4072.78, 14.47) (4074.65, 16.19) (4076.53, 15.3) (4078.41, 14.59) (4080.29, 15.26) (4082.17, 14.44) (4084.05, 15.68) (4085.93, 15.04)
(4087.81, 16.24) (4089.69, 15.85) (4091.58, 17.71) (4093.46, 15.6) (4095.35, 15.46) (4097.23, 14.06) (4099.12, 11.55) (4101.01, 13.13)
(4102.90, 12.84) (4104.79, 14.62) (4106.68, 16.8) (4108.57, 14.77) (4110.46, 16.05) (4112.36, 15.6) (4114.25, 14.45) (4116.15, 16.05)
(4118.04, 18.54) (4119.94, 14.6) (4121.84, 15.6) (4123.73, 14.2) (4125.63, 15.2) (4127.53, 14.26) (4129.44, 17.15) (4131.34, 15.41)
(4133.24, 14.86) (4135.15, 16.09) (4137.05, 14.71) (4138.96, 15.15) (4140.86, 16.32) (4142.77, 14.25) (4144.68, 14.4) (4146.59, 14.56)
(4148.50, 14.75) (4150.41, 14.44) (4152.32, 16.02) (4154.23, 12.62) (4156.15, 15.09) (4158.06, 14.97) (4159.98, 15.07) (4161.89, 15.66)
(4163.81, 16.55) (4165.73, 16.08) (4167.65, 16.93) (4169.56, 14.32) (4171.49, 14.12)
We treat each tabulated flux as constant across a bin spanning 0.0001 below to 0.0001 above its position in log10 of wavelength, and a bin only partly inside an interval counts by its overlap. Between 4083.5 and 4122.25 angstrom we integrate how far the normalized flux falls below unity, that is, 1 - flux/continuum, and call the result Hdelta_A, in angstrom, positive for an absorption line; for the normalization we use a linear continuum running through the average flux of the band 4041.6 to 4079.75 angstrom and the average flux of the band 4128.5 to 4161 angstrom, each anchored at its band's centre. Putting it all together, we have -0.6 angstrom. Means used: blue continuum 15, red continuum 15.1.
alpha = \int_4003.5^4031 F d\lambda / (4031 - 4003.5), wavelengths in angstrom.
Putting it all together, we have 16.4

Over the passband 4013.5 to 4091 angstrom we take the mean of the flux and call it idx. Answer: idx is 15.4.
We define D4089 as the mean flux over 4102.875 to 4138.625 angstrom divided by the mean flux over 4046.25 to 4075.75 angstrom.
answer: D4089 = 1.03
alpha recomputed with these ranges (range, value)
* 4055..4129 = 15.1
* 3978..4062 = 15.3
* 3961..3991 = 10.1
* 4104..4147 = 15.4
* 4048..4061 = 15.1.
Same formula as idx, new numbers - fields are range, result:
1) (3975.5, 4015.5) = 14.9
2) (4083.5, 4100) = 15.2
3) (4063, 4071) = 14.6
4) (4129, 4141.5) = 15.6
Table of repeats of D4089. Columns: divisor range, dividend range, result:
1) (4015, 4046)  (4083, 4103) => 0.95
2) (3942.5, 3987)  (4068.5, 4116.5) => 1.51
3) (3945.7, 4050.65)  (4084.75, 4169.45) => 1.14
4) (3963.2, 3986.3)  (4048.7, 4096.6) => 1.60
